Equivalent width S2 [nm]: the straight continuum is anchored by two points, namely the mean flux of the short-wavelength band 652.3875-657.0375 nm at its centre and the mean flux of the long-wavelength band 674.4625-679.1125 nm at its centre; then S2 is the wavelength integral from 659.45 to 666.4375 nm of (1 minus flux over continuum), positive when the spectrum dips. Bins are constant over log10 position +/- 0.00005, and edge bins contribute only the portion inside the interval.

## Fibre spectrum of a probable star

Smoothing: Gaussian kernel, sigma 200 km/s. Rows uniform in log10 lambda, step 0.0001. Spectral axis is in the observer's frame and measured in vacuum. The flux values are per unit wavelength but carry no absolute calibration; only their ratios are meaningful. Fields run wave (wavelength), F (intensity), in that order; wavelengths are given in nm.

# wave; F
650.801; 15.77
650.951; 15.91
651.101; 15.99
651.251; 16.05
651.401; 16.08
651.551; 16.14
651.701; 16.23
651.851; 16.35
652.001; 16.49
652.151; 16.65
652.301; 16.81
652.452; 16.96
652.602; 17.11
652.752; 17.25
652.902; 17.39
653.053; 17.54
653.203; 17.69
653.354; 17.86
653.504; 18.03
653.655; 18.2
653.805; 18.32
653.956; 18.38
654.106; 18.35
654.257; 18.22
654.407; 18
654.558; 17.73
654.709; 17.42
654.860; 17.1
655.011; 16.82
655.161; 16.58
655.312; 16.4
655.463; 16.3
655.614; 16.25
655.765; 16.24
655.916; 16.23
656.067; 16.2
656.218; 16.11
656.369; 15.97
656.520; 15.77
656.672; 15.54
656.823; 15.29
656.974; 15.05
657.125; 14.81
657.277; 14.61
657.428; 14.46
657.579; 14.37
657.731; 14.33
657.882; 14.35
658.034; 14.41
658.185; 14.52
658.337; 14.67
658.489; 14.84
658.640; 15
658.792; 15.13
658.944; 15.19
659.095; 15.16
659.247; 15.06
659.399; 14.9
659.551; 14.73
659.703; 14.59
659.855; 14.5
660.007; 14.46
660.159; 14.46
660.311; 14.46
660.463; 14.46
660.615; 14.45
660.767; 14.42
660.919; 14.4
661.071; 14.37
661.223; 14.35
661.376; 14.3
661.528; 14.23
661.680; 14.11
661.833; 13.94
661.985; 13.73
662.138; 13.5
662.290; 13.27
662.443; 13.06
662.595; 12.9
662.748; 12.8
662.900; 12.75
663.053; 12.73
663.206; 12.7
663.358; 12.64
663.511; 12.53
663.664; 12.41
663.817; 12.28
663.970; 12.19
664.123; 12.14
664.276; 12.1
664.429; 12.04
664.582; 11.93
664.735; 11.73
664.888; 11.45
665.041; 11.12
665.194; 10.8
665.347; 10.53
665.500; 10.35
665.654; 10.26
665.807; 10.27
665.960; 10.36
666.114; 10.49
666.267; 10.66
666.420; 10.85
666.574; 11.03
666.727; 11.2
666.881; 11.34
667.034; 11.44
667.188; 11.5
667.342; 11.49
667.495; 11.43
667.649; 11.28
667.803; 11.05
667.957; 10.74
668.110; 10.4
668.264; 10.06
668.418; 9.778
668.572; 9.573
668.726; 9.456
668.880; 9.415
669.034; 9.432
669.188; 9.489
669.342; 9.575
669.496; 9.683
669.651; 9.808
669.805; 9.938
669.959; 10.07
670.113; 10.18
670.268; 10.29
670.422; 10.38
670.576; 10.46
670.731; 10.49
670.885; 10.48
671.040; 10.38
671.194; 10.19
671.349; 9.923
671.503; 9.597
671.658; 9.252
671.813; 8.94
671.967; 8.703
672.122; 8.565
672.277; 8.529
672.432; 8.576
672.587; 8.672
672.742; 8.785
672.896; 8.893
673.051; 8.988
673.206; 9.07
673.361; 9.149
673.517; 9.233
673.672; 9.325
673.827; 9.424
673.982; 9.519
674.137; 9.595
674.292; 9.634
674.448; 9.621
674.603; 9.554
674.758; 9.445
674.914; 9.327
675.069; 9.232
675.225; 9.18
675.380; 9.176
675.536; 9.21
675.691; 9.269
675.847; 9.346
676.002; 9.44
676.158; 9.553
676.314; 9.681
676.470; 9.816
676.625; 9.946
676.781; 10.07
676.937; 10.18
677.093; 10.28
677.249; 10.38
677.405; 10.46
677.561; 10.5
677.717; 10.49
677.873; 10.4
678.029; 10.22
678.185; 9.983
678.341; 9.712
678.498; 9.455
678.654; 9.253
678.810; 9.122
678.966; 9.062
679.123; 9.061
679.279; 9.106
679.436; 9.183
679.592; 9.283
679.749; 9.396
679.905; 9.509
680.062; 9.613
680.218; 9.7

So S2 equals 0.75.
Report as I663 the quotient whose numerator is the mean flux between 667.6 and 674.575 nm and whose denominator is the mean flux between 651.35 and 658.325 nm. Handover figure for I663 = 0.59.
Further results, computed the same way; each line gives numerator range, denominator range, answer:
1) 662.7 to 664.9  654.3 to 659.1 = 0.79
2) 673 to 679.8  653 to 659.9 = 0.60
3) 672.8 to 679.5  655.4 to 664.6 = 0.67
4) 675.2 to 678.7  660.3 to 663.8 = 0.73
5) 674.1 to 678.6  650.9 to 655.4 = 0.57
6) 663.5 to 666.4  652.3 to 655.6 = 0.65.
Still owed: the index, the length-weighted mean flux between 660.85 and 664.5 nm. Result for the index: 13.1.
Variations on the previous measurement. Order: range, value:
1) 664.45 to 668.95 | 10.8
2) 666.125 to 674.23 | 9.93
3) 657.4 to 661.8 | 14.6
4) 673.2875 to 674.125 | 9.35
